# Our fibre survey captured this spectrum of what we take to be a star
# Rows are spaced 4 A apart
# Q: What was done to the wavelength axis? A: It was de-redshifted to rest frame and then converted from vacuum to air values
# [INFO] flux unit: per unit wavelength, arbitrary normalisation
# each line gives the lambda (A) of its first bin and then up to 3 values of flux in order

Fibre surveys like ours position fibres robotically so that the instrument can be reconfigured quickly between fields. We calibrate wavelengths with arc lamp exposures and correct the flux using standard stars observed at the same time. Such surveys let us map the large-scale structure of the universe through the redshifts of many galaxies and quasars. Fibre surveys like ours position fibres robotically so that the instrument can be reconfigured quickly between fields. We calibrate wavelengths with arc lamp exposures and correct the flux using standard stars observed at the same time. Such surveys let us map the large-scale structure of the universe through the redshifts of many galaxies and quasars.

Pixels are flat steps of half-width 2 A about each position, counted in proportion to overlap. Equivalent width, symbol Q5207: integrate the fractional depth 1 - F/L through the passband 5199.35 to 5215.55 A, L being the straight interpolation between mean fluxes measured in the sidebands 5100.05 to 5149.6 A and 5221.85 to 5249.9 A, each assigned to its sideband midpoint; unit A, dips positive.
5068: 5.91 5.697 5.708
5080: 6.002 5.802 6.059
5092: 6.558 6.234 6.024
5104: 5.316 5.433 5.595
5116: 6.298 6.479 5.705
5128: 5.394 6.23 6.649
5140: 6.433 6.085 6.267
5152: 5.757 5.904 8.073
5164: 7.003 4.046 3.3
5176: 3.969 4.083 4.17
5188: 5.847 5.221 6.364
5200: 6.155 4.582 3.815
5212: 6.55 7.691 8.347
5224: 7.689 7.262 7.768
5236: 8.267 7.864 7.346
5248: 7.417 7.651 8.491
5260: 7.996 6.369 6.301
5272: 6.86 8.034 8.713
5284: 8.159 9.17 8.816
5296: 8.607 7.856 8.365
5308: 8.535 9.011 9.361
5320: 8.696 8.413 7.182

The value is 4.0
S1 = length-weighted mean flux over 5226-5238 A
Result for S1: 7.77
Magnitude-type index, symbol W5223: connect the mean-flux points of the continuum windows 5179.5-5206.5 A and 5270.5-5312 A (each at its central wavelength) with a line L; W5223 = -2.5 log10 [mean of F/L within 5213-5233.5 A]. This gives -0.24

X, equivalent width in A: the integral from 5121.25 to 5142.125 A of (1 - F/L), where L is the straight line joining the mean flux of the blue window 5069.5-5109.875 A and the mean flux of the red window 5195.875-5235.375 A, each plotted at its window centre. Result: 0.2 A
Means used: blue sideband 5.89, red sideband 6.69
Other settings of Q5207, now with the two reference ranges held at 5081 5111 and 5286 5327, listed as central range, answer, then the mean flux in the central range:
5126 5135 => 0.6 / 5.91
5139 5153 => 0.9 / 6.14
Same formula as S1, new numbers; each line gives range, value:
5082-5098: 6.16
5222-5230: 7.48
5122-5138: 5.99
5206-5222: 6.6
